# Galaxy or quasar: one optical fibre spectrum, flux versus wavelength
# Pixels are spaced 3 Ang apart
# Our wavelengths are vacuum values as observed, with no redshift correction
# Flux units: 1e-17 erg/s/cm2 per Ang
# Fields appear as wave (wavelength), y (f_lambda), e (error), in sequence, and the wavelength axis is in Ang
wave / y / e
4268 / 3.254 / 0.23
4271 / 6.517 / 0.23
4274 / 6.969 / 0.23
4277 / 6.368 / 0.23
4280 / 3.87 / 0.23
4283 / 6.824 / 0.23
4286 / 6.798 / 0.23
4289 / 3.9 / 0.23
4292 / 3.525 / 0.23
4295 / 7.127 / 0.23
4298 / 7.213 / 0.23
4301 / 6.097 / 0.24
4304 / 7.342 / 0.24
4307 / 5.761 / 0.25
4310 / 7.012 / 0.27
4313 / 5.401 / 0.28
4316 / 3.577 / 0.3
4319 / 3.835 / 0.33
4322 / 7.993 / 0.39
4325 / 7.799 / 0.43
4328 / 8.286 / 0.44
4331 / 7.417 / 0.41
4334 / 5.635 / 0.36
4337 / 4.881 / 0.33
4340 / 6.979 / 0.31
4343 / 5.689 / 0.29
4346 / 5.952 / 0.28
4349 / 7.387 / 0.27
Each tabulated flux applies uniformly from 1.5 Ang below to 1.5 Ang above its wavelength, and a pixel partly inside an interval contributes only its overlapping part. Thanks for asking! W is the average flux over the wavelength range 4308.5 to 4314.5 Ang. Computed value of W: 6.21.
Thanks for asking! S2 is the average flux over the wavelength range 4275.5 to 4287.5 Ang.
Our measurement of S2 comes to 5.96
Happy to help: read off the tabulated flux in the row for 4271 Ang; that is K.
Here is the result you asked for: 6.517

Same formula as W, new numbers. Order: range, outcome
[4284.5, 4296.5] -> 5.34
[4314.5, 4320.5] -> 3.71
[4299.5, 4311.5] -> 6.55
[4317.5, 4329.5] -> 6.98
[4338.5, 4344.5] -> 6.33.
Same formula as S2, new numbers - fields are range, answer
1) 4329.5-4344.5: 6.12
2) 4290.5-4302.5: 5.99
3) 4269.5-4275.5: 6.74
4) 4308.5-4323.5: 5.56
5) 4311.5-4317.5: 4.49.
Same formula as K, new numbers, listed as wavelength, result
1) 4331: 7.417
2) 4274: 6.969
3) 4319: 3.835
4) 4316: 3.577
